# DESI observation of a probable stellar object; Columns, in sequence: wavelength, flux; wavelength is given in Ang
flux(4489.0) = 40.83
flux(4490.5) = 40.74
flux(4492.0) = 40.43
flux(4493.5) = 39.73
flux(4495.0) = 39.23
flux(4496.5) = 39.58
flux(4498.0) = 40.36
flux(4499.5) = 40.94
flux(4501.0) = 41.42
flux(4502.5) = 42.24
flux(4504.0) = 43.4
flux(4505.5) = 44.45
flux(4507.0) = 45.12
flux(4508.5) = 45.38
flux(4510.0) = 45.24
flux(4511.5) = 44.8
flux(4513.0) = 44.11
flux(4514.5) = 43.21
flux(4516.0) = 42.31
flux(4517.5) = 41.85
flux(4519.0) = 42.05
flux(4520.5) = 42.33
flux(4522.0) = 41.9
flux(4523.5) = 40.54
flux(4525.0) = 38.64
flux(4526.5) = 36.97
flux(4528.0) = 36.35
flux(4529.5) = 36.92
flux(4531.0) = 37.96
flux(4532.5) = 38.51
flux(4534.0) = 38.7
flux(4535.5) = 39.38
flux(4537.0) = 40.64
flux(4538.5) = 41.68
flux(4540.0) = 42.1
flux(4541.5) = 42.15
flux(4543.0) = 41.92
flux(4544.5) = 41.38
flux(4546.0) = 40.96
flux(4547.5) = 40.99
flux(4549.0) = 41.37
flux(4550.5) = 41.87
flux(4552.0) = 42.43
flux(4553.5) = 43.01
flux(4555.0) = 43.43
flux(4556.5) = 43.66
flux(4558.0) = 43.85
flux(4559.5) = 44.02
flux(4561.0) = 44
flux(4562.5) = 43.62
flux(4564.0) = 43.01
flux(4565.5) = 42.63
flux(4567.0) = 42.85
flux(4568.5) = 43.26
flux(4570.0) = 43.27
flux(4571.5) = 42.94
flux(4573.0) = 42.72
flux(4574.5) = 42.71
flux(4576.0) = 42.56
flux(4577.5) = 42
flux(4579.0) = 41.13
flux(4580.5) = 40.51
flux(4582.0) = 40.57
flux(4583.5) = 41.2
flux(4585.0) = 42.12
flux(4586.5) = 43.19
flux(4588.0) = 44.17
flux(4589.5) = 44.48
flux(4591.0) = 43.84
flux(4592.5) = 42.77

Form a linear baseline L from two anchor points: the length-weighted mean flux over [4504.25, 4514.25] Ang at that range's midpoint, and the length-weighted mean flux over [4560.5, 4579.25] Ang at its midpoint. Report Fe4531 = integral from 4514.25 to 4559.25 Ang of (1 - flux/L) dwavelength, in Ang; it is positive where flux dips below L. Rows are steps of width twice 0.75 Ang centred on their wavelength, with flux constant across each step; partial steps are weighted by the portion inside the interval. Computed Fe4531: 2.95 Ang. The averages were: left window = 44.7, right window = 42.9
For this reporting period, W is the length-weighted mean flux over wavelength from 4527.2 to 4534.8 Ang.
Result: 37.7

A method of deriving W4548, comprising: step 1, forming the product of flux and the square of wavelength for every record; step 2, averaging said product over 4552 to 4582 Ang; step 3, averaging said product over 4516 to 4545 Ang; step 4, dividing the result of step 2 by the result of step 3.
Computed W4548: 1.08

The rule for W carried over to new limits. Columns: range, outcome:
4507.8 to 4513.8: 44.9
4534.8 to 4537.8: 40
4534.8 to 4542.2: 41.2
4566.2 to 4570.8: 43.1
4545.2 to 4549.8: 41.1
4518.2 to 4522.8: 42.1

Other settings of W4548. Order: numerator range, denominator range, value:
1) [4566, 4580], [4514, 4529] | 1.07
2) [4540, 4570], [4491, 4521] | 1.03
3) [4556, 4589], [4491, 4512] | 1.04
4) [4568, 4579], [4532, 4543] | 1.07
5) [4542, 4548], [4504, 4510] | 0.94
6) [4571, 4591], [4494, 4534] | 1.06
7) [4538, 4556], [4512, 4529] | 1.04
